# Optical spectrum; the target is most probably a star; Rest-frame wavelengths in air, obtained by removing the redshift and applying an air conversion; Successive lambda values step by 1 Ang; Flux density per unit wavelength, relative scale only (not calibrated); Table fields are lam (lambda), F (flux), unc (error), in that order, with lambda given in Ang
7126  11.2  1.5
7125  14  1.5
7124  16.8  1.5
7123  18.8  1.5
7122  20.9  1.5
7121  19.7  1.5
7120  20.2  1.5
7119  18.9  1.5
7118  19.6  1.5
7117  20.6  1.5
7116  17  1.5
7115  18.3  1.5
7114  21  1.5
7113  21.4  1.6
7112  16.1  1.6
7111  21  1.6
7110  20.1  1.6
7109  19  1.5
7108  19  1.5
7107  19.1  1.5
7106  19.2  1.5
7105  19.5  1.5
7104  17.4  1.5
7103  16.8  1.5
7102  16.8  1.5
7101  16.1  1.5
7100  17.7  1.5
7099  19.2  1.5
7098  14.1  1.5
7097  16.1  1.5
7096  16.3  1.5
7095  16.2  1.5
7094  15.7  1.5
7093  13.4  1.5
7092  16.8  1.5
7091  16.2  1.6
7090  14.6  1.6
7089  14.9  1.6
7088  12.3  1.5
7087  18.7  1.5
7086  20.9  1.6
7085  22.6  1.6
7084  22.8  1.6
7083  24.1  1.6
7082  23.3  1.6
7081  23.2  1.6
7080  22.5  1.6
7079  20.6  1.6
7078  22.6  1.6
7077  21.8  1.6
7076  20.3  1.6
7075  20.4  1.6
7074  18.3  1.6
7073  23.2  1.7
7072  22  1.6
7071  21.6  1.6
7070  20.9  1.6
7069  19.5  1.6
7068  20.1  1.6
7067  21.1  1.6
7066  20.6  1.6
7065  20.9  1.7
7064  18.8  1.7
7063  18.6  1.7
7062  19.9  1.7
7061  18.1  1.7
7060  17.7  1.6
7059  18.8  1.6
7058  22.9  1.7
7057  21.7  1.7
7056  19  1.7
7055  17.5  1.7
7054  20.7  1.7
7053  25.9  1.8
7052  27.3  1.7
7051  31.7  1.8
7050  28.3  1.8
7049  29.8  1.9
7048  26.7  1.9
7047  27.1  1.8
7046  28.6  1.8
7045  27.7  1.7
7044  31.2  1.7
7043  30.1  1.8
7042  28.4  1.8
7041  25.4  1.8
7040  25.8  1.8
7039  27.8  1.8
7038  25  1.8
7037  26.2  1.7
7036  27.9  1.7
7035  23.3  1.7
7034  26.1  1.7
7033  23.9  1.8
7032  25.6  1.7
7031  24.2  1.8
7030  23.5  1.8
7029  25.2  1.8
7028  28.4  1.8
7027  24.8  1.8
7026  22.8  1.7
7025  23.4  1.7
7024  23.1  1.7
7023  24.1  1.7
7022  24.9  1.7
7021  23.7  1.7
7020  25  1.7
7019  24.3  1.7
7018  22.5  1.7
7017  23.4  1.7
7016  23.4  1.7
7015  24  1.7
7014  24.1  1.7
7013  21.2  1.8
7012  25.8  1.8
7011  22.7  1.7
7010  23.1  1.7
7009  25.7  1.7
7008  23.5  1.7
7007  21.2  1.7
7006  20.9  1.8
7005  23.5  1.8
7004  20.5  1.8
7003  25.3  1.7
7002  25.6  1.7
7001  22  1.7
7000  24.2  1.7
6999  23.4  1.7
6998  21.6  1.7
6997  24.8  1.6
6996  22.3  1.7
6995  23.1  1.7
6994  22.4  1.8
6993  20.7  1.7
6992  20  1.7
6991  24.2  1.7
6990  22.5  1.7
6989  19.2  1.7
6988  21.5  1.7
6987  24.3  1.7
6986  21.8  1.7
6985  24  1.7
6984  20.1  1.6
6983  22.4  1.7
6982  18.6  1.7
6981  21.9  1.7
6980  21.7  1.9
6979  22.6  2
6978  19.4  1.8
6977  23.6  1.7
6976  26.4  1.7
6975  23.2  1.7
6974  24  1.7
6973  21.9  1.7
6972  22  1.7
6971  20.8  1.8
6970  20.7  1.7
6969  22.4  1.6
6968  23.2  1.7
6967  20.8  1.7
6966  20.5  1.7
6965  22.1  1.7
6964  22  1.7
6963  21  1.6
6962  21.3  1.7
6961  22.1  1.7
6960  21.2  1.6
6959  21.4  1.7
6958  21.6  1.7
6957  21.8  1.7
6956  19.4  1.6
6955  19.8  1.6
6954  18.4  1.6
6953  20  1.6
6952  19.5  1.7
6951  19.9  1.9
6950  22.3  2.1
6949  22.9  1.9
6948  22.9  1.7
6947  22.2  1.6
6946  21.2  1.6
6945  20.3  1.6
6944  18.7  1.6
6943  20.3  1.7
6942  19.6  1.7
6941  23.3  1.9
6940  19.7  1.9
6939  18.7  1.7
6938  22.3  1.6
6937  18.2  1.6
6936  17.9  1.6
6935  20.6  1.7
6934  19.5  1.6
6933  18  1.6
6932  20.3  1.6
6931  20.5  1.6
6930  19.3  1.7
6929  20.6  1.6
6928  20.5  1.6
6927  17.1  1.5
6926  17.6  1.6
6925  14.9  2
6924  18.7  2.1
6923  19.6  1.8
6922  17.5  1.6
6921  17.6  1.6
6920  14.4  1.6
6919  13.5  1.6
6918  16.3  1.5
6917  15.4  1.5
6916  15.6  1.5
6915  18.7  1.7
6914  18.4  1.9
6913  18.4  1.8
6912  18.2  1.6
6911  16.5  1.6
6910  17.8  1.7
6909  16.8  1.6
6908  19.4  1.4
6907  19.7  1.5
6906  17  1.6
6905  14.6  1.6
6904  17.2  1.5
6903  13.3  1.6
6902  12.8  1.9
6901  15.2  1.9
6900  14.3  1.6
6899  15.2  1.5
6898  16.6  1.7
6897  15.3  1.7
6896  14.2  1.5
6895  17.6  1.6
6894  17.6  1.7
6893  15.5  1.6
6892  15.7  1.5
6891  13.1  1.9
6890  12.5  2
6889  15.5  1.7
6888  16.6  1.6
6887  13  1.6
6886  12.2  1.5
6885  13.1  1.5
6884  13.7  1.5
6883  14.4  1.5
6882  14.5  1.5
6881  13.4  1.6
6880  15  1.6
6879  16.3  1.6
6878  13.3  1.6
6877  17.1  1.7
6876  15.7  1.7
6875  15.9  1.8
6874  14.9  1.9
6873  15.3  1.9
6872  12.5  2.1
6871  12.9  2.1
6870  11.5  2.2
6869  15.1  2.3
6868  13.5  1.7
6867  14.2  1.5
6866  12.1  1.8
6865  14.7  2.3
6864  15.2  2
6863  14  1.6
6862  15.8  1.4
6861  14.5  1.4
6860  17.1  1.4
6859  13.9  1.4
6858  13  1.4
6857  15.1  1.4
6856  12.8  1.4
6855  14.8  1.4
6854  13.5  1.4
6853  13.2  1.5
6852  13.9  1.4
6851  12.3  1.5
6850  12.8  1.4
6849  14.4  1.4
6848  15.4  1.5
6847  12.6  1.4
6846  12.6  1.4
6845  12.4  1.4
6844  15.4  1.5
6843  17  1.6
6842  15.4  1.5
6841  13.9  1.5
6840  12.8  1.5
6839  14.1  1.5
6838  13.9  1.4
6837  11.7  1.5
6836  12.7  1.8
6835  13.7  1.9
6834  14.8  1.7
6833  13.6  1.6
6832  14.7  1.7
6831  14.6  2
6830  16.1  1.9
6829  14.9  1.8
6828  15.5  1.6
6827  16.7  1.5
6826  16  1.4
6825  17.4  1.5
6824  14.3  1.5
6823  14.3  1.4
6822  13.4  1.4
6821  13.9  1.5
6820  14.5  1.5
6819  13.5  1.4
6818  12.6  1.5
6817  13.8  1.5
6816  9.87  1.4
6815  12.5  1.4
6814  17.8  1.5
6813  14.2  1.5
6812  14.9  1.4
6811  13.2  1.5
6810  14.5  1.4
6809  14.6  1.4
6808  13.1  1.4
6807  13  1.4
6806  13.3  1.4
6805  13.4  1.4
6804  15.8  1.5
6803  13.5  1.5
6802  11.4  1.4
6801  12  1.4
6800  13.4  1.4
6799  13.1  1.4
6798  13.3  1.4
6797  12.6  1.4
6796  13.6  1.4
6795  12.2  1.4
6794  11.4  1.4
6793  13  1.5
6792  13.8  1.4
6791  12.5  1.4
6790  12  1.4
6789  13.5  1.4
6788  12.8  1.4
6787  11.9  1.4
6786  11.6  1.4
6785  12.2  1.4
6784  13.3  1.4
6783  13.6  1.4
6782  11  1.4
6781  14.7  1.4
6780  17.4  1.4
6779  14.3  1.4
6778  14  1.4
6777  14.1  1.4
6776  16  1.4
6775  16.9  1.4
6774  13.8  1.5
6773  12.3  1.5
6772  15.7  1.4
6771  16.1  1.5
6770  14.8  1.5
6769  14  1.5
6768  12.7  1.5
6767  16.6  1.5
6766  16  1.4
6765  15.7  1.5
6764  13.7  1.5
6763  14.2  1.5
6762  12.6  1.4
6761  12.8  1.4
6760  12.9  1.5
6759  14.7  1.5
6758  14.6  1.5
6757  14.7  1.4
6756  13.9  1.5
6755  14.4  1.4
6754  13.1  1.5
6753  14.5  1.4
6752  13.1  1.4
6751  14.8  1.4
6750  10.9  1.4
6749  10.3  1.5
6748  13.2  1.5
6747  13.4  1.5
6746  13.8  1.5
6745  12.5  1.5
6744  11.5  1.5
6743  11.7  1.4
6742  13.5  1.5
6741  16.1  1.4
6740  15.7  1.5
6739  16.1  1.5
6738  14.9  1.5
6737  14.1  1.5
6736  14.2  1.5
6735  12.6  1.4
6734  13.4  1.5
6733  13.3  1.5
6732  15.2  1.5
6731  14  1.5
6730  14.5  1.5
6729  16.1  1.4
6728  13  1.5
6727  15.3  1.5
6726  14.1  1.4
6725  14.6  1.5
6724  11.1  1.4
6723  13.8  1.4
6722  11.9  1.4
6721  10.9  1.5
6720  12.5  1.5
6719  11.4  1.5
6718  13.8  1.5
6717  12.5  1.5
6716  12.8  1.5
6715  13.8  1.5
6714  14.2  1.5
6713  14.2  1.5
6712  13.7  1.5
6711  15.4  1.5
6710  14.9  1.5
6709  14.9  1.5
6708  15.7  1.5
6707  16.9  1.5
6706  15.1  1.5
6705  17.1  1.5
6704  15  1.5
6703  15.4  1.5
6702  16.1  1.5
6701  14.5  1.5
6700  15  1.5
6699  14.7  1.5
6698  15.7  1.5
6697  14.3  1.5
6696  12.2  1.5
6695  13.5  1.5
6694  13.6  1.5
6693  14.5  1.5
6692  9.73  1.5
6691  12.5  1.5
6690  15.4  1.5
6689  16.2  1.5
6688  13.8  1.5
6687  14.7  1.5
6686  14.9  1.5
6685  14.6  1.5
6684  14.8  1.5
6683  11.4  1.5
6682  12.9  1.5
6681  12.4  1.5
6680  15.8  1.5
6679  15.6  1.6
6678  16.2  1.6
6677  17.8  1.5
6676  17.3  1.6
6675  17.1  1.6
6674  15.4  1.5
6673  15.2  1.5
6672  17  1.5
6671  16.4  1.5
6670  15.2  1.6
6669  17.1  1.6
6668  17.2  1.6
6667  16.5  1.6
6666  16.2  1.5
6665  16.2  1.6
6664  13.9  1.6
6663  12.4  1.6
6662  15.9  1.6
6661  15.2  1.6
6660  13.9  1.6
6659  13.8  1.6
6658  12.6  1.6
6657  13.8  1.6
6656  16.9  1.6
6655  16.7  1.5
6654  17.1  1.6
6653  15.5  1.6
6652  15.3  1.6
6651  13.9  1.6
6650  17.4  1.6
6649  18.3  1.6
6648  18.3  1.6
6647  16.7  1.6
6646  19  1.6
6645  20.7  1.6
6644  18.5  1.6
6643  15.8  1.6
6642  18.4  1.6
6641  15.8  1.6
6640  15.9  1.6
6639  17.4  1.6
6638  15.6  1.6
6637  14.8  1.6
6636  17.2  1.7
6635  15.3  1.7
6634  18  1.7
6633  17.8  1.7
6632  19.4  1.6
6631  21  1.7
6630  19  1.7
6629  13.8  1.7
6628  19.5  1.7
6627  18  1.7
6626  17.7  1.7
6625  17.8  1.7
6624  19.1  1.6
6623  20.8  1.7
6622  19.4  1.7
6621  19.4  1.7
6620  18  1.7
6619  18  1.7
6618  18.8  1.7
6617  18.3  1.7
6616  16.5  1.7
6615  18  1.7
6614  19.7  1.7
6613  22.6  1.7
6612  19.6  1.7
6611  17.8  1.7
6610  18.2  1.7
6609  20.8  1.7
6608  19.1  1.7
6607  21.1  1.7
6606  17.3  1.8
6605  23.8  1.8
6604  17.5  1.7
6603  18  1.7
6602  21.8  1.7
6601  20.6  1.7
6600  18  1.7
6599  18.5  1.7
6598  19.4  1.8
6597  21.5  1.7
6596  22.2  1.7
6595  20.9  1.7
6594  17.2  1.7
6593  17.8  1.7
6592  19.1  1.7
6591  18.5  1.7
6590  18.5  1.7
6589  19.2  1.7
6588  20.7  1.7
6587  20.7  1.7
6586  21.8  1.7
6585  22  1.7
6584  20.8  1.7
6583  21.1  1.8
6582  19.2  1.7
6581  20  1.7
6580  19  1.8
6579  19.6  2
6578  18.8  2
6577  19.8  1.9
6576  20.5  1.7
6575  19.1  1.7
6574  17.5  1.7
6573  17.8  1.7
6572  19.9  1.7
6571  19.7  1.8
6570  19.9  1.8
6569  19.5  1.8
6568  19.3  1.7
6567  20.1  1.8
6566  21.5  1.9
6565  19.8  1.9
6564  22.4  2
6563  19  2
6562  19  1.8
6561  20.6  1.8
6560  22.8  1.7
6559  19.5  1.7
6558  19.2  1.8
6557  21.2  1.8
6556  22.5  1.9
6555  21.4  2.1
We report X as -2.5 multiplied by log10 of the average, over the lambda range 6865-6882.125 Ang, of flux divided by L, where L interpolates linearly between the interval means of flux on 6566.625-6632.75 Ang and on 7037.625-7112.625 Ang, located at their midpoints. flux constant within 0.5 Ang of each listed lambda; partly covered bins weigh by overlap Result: 0.38 mag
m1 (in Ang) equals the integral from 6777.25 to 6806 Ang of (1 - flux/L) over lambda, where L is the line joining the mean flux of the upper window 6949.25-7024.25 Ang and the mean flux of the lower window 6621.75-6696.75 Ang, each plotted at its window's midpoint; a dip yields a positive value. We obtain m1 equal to 8.4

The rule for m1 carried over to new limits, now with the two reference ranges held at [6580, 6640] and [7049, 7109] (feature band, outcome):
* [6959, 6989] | -3.46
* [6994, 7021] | -4.96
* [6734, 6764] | 8.80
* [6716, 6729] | 4.19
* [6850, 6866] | 4.37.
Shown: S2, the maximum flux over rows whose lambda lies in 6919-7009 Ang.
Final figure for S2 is 26.4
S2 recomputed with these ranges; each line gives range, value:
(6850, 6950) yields 23.3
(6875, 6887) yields 17.1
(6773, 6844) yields 17.8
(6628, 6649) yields 21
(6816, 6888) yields 17.4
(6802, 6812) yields 15.8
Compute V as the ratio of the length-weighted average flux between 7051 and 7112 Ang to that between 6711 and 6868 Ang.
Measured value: 1.41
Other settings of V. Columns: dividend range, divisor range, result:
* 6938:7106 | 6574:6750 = 1.34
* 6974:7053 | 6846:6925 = 1.60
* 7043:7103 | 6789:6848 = 1.51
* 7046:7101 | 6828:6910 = 1.41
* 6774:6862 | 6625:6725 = 0.90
